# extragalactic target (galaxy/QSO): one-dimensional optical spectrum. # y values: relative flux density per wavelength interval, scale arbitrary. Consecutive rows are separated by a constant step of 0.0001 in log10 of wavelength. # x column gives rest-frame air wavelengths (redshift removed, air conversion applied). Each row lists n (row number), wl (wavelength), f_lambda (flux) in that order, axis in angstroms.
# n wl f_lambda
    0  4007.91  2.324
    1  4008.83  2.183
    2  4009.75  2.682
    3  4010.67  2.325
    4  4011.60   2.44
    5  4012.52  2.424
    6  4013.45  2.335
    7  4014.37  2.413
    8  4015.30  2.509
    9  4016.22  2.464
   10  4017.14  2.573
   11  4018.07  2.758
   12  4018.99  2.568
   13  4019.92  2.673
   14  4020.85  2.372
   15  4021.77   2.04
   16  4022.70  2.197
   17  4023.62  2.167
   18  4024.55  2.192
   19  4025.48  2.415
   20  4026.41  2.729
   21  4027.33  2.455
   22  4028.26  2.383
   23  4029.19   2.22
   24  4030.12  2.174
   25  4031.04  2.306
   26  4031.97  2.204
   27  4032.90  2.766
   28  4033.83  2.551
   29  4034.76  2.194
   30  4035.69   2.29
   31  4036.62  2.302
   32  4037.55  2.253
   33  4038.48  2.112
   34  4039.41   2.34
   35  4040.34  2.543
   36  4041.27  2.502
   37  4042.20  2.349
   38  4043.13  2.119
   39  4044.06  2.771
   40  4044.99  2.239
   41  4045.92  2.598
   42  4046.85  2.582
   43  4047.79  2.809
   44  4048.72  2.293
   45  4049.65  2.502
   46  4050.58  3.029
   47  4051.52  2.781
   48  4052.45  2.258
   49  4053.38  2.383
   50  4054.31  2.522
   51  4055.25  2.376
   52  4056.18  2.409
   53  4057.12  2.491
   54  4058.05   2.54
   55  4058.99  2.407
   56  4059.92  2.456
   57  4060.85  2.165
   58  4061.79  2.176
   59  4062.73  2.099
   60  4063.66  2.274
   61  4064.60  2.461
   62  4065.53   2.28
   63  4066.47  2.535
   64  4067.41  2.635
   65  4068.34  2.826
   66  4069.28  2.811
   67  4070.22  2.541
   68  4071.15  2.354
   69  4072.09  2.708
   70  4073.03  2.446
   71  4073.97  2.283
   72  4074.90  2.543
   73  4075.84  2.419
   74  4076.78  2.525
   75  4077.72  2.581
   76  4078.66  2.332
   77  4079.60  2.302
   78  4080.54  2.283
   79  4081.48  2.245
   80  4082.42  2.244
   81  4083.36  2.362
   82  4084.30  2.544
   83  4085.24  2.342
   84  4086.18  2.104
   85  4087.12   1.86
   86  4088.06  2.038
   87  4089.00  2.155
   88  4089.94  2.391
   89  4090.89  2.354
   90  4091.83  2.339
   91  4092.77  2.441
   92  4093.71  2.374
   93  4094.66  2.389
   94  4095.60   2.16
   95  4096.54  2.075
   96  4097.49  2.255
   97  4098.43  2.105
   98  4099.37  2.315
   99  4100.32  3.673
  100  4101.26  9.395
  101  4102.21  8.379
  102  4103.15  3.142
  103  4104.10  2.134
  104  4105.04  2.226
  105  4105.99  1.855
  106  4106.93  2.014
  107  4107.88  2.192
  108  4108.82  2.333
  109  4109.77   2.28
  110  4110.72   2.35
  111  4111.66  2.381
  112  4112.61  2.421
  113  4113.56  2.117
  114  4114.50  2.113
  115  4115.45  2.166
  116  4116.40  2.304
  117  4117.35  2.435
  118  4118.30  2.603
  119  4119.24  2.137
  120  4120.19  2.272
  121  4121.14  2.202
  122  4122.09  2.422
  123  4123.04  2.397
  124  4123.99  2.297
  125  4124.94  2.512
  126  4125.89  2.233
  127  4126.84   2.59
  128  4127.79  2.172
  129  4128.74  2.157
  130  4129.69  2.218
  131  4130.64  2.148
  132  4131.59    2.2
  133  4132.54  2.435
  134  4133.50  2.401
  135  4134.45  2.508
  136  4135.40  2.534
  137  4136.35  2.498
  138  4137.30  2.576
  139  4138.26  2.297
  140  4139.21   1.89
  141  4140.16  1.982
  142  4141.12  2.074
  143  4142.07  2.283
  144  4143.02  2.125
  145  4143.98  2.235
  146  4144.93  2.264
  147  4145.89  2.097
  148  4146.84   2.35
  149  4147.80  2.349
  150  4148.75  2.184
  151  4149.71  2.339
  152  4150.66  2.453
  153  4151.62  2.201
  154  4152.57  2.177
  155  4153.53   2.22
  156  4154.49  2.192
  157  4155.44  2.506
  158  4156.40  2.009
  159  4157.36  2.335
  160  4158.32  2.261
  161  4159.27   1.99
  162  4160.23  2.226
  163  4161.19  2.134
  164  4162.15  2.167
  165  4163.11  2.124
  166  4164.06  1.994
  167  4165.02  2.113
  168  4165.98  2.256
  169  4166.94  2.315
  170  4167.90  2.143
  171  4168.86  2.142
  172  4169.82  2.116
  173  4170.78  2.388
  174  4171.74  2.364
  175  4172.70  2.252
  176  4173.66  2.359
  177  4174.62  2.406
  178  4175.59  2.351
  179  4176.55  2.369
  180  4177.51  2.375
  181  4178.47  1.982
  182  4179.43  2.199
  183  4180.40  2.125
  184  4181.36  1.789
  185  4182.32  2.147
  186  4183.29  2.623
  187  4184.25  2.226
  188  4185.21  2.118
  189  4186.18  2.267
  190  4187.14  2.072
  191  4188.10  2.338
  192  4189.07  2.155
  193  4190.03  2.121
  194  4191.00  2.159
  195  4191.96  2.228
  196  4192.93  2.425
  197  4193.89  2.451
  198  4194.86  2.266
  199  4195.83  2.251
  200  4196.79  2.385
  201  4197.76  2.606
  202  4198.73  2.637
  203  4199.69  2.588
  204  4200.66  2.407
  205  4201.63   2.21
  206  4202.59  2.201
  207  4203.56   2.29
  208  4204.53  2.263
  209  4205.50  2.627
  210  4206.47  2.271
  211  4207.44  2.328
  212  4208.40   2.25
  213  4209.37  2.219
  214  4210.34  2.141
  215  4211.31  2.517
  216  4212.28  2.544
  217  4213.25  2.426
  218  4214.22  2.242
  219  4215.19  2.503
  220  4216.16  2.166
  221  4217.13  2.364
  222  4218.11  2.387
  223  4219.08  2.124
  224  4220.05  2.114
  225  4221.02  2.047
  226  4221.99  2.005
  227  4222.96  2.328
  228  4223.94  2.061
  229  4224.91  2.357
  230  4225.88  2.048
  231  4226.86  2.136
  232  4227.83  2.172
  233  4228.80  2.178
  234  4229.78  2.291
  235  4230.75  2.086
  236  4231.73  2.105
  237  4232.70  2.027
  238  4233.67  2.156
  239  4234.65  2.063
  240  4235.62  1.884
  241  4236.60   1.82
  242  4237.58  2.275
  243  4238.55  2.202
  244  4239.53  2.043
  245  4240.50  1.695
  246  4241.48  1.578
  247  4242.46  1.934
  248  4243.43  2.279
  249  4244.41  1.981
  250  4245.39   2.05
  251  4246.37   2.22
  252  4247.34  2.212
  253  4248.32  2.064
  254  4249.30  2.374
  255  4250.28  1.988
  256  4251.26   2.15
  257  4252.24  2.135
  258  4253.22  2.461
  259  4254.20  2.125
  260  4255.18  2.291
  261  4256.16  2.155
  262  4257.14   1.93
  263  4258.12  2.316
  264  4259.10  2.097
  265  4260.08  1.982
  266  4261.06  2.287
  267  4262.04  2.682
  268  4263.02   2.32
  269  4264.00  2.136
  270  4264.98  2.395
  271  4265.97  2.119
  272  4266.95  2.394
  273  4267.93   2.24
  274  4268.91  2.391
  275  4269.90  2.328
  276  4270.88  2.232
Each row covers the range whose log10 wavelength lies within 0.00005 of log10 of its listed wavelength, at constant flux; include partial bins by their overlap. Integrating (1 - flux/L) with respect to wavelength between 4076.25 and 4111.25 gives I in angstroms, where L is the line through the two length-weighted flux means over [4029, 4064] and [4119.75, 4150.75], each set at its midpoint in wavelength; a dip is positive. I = -5.0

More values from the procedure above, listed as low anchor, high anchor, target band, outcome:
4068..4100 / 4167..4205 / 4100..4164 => -4.4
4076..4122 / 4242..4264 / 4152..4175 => 1.9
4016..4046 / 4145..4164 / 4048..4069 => -1.0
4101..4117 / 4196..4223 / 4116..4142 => 4.7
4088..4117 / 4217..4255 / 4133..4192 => 5.4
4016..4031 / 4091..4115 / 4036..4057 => 0.6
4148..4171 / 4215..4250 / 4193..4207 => -1.5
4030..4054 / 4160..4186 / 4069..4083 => -0.3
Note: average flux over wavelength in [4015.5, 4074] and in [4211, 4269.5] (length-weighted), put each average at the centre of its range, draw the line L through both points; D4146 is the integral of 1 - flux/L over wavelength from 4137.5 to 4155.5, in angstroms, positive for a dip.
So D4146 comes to 0.6 angstroms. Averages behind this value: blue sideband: 2.43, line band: 2.22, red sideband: 2.18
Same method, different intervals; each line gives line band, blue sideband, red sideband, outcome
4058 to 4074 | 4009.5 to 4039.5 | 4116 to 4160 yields -0.7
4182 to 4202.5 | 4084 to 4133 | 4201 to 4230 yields 0.1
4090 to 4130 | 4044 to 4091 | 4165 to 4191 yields -5.0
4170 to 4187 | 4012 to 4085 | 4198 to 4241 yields 0.2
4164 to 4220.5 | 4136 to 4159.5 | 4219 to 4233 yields -2.7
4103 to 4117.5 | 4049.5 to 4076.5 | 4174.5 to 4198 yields 0.8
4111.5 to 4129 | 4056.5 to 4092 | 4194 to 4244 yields 0.1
